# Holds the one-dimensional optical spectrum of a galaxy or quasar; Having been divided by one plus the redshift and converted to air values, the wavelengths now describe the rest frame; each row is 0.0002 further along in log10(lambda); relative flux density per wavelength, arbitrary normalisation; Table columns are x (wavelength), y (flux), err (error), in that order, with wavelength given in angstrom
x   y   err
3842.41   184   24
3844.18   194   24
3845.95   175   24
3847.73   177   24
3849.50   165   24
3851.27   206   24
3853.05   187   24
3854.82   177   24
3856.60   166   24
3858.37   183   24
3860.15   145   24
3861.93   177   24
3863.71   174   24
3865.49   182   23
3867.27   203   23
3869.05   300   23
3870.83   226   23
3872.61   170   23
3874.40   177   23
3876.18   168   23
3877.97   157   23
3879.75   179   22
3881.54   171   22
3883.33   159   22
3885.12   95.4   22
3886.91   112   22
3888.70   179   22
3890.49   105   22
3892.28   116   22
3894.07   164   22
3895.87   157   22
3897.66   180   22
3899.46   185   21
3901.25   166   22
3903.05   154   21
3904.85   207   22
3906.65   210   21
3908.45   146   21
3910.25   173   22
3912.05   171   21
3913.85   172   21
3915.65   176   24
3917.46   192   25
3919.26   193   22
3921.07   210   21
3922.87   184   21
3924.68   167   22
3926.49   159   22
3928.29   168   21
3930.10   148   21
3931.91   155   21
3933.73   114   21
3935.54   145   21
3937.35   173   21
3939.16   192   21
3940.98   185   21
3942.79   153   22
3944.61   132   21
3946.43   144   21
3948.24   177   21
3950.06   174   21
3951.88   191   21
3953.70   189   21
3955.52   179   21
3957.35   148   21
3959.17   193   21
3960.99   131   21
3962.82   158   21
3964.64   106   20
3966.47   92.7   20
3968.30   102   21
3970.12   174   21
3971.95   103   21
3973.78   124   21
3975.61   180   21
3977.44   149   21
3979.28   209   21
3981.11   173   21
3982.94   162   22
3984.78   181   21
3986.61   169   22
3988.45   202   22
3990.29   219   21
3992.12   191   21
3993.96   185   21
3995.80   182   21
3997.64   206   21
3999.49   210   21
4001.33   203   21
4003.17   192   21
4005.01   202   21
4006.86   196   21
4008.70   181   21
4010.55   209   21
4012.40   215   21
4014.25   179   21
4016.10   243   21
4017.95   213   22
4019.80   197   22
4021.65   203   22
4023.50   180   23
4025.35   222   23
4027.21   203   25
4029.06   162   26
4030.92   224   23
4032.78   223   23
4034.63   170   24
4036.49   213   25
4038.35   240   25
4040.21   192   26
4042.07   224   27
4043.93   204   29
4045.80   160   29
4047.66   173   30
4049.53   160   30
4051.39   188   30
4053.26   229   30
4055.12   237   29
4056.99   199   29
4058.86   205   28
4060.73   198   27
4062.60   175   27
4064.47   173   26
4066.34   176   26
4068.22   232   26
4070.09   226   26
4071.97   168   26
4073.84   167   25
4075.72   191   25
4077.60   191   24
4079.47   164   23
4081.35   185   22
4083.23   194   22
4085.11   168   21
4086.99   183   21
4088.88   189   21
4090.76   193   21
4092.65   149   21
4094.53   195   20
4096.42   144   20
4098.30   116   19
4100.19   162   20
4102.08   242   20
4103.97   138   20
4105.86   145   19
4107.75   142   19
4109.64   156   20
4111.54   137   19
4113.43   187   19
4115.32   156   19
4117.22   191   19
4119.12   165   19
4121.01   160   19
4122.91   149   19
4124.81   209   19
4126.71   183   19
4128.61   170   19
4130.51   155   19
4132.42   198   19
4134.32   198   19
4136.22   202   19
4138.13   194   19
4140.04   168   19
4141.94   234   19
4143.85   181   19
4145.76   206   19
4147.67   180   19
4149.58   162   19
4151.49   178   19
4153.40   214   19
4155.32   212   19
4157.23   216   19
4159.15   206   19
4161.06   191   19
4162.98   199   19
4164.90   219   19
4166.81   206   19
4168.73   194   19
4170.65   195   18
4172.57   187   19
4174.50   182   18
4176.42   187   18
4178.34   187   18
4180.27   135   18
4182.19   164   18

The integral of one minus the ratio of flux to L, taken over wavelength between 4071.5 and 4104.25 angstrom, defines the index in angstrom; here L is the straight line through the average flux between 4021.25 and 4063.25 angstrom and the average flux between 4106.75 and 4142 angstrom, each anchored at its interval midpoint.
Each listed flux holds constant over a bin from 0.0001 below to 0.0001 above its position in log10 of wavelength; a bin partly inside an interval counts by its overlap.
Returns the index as 1.9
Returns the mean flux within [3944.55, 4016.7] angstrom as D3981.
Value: 174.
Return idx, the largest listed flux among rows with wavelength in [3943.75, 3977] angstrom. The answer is 193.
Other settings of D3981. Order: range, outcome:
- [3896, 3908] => 181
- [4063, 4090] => 186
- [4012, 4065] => 200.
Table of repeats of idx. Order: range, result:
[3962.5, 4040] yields 243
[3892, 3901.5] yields 185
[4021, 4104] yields 242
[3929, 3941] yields 192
